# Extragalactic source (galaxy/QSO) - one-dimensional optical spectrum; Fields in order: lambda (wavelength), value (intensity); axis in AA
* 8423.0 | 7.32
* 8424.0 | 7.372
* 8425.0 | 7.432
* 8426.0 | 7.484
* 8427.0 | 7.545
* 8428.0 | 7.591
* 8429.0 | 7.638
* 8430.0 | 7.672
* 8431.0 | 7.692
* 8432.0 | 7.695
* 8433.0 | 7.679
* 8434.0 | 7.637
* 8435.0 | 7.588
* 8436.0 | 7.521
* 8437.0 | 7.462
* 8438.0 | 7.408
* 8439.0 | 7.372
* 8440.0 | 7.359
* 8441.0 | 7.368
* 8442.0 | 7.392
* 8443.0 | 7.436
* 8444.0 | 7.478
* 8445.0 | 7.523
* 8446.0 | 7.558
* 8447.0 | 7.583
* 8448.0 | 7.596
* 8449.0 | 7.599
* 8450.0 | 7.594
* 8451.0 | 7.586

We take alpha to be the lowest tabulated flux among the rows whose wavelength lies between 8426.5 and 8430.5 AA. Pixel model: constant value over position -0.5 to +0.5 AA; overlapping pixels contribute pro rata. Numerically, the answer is 7.545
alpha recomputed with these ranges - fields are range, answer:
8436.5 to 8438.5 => 7.408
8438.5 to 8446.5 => 7.359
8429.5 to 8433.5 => 7.672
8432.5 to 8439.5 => 7.372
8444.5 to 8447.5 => 7.523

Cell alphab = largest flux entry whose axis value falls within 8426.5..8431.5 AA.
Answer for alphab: 7.692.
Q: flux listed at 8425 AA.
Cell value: 7.432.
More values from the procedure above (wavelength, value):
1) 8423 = 7.32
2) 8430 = 7.672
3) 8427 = 7.545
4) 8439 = 7.372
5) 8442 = 7.392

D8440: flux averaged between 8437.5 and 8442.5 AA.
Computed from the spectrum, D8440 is 7.38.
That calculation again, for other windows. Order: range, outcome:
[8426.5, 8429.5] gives 7.59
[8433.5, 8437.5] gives 7.55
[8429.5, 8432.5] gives 7.69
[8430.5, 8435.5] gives 7.66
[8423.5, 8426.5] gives 7.43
